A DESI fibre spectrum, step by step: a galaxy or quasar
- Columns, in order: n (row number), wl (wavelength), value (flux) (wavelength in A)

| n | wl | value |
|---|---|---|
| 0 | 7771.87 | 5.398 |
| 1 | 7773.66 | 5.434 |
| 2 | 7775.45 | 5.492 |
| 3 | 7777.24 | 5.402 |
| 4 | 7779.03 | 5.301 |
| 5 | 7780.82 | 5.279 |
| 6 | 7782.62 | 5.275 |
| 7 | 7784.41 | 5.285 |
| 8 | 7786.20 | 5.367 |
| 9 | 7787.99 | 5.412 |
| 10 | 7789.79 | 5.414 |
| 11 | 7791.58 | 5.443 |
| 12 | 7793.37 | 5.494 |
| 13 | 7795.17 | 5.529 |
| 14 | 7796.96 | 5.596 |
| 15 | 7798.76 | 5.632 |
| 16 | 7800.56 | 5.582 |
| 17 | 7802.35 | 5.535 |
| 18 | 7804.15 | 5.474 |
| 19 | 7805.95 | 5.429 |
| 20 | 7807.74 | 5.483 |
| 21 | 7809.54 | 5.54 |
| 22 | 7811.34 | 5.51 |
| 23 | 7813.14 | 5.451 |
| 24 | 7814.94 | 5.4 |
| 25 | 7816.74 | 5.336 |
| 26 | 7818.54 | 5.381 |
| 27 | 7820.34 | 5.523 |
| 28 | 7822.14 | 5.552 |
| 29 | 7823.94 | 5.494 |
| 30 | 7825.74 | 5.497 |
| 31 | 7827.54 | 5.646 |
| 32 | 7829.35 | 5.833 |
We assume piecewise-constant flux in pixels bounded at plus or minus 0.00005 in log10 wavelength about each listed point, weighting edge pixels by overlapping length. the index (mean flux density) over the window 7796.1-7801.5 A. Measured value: 5.6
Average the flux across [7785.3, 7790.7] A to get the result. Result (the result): 5.4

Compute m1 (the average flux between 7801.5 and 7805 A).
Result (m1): 5.5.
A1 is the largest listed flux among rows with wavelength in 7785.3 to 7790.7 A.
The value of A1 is 5.414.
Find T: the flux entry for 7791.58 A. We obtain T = 5.443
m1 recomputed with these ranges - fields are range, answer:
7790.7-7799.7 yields 5.54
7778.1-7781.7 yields 5.29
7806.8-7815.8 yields 5.48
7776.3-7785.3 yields 5.31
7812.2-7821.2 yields 5.42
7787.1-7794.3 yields 5.44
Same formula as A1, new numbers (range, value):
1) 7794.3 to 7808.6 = 5.632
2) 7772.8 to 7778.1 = 5.492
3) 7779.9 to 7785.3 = 5.285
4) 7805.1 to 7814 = 5.54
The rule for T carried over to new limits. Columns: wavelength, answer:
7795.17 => 5.529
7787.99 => 5.412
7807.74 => 5.483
